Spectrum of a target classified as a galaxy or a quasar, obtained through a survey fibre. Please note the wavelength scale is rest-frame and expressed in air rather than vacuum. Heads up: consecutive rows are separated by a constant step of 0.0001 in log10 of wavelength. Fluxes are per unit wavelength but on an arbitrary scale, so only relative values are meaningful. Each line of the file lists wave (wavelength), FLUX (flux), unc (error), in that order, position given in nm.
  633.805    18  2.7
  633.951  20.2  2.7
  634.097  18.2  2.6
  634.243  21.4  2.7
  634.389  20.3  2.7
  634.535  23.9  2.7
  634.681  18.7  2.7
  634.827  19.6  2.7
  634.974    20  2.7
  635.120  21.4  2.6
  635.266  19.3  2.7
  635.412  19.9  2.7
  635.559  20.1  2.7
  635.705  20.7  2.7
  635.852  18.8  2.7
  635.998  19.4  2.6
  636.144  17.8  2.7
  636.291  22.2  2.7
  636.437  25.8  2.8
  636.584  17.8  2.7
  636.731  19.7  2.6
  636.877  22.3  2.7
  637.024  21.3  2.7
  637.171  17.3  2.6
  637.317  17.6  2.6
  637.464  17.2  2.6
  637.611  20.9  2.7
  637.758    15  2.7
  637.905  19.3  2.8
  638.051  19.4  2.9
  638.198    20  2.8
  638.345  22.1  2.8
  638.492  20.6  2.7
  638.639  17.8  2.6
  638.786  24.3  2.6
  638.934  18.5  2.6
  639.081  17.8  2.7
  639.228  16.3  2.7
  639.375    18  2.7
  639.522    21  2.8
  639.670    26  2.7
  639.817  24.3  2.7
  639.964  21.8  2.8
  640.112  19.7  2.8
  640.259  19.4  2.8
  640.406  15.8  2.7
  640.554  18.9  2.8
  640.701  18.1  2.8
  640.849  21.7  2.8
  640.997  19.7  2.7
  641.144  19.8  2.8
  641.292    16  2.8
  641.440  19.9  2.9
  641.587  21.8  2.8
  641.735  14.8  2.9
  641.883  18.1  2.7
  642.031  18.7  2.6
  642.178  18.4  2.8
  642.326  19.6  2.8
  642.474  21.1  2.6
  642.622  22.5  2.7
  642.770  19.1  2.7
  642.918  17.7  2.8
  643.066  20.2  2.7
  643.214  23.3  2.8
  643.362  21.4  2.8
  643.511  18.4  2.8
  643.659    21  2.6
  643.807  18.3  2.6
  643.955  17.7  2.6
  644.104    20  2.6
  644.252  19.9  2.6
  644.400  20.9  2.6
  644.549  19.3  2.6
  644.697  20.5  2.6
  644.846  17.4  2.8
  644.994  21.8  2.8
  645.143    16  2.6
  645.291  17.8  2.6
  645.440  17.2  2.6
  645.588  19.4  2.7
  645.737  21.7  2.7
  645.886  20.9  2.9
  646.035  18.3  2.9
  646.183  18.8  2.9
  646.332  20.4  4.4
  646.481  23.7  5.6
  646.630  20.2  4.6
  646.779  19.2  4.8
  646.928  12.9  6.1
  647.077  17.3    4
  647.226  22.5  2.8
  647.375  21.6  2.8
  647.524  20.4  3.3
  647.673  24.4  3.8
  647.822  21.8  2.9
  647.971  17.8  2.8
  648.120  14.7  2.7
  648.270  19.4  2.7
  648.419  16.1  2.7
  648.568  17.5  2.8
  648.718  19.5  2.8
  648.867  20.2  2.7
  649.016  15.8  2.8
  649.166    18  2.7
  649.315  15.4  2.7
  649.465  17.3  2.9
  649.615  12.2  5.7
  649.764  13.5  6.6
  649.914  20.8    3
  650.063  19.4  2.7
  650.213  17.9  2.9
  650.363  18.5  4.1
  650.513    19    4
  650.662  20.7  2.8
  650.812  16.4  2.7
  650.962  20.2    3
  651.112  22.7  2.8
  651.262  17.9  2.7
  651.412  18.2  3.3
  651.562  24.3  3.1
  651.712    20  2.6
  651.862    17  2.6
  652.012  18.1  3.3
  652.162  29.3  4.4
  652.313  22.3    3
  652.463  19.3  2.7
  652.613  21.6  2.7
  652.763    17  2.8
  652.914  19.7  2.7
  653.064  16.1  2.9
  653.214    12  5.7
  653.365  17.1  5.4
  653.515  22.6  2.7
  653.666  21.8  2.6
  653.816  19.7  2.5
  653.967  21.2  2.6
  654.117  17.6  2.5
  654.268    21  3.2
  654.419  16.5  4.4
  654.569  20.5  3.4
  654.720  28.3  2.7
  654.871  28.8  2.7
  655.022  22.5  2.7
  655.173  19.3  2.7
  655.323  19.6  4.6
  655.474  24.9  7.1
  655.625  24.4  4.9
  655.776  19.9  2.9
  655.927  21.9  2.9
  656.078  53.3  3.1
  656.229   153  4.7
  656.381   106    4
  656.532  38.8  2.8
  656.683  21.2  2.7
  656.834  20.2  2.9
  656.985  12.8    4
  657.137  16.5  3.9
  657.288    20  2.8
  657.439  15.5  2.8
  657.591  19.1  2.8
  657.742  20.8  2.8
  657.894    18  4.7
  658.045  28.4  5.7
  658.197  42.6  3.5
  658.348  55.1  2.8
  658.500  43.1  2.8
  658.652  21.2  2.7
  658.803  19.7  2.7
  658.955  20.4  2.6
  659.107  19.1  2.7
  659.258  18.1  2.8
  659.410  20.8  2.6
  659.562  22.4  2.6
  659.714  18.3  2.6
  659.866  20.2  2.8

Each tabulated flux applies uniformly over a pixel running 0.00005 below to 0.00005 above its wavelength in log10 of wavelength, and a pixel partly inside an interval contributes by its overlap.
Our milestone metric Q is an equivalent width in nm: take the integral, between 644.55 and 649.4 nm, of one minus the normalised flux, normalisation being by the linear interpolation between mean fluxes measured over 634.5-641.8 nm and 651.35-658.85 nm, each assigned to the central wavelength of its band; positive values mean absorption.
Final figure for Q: 0.96 nm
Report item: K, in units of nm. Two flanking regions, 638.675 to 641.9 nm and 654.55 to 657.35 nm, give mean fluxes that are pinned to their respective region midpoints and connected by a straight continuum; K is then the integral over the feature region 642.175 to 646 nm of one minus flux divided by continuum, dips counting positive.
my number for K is 0.62 nm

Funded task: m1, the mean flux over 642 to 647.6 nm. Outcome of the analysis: 19.6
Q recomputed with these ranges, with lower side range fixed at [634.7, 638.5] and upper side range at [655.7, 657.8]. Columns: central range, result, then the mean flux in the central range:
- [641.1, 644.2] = 0.73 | 19.4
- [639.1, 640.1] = 0.07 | 21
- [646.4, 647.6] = 0.40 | 19.7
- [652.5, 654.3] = 0.84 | 18.9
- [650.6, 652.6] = 0.79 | 20.5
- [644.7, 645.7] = 0.33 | 18.6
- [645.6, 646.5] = 0.26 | 20.3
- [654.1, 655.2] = 0.44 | 22.1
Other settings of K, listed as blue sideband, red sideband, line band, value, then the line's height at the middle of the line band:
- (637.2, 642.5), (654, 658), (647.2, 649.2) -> 0.47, 25.2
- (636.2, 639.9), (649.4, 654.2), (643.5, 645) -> 0.01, 19.7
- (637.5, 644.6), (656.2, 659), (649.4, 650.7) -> 0.48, 27.8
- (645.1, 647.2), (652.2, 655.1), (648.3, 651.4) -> 0.27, 19.7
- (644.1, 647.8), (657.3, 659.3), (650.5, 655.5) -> 0.65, 23.4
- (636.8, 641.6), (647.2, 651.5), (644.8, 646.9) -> -0.05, 19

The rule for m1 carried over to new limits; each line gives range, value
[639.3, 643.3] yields 19.8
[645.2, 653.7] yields 19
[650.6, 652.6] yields 20.5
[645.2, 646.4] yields 19.3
